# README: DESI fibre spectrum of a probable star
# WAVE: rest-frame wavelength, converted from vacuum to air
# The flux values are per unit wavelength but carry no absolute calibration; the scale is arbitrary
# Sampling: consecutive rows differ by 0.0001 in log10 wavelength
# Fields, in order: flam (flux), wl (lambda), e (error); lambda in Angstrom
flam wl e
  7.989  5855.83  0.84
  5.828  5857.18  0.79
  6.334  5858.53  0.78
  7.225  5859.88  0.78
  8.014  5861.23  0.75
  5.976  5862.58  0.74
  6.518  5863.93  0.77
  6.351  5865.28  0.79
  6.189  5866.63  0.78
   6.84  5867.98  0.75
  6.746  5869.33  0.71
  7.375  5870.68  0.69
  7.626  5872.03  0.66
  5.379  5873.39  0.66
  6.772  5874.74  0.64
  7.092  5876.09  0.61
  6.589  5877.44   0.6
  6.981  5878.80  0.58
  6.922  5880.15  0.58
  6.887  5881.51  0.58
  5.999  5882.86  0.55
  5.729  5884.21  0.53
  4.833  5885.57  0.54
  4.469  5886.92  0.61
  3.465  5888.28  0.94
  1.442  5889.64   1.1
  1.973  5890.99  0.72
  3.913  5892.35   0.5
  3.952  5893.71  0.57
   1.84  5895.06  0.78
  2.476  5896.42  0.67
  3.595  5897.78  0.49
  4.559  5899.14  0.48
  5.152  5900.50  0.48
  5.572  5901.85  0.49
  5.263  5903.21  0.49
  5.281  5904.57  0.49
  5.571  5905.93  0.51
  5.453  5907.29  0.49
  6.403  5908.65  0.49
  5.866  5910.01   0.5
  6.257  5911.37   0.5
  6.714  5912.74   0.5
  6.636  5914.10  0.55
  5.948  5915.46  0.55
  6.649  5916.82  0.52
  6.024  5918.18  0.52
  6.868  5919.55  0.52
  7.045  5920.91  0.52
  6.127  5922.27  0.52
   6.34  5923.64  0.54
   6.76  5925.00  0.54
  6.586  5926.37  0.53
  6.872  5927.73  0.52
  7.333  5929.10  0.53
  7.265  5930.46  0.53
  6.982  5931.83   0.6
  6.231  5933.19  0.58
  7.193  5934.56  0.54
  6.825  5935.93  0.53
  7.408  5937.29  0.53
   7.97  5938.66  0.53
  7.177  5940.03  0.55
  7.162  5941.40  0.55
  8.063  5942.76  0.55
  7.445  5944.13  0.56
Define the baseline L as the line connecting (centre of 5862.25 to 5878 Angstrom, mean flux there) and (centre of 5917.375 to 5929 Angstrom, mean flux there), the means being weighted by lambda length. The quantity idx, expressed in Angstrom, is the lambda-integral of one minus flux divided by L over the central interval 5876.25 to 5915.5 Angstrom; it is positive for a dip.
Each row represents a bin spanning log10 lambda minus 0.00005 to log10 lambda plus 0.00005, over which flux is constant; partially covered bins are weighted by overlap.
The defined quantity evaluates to 9.4 Angstrom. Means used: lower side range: 6.64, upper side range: 6.61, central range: 5.04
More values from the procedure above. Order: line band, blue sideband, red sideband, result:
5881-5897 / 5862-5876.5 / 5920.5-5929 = 6.61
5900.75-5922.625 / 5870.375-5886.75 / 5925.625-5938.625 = 2.29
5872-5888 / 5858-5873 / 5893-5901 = -2.46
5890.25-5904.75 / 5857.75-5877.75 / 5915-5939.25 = 6.14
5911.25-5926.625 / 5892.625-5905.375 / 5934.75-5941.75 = -2.00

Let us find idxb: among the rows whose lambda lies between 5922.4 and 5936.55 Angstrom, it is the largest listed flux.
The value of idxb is 7.333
